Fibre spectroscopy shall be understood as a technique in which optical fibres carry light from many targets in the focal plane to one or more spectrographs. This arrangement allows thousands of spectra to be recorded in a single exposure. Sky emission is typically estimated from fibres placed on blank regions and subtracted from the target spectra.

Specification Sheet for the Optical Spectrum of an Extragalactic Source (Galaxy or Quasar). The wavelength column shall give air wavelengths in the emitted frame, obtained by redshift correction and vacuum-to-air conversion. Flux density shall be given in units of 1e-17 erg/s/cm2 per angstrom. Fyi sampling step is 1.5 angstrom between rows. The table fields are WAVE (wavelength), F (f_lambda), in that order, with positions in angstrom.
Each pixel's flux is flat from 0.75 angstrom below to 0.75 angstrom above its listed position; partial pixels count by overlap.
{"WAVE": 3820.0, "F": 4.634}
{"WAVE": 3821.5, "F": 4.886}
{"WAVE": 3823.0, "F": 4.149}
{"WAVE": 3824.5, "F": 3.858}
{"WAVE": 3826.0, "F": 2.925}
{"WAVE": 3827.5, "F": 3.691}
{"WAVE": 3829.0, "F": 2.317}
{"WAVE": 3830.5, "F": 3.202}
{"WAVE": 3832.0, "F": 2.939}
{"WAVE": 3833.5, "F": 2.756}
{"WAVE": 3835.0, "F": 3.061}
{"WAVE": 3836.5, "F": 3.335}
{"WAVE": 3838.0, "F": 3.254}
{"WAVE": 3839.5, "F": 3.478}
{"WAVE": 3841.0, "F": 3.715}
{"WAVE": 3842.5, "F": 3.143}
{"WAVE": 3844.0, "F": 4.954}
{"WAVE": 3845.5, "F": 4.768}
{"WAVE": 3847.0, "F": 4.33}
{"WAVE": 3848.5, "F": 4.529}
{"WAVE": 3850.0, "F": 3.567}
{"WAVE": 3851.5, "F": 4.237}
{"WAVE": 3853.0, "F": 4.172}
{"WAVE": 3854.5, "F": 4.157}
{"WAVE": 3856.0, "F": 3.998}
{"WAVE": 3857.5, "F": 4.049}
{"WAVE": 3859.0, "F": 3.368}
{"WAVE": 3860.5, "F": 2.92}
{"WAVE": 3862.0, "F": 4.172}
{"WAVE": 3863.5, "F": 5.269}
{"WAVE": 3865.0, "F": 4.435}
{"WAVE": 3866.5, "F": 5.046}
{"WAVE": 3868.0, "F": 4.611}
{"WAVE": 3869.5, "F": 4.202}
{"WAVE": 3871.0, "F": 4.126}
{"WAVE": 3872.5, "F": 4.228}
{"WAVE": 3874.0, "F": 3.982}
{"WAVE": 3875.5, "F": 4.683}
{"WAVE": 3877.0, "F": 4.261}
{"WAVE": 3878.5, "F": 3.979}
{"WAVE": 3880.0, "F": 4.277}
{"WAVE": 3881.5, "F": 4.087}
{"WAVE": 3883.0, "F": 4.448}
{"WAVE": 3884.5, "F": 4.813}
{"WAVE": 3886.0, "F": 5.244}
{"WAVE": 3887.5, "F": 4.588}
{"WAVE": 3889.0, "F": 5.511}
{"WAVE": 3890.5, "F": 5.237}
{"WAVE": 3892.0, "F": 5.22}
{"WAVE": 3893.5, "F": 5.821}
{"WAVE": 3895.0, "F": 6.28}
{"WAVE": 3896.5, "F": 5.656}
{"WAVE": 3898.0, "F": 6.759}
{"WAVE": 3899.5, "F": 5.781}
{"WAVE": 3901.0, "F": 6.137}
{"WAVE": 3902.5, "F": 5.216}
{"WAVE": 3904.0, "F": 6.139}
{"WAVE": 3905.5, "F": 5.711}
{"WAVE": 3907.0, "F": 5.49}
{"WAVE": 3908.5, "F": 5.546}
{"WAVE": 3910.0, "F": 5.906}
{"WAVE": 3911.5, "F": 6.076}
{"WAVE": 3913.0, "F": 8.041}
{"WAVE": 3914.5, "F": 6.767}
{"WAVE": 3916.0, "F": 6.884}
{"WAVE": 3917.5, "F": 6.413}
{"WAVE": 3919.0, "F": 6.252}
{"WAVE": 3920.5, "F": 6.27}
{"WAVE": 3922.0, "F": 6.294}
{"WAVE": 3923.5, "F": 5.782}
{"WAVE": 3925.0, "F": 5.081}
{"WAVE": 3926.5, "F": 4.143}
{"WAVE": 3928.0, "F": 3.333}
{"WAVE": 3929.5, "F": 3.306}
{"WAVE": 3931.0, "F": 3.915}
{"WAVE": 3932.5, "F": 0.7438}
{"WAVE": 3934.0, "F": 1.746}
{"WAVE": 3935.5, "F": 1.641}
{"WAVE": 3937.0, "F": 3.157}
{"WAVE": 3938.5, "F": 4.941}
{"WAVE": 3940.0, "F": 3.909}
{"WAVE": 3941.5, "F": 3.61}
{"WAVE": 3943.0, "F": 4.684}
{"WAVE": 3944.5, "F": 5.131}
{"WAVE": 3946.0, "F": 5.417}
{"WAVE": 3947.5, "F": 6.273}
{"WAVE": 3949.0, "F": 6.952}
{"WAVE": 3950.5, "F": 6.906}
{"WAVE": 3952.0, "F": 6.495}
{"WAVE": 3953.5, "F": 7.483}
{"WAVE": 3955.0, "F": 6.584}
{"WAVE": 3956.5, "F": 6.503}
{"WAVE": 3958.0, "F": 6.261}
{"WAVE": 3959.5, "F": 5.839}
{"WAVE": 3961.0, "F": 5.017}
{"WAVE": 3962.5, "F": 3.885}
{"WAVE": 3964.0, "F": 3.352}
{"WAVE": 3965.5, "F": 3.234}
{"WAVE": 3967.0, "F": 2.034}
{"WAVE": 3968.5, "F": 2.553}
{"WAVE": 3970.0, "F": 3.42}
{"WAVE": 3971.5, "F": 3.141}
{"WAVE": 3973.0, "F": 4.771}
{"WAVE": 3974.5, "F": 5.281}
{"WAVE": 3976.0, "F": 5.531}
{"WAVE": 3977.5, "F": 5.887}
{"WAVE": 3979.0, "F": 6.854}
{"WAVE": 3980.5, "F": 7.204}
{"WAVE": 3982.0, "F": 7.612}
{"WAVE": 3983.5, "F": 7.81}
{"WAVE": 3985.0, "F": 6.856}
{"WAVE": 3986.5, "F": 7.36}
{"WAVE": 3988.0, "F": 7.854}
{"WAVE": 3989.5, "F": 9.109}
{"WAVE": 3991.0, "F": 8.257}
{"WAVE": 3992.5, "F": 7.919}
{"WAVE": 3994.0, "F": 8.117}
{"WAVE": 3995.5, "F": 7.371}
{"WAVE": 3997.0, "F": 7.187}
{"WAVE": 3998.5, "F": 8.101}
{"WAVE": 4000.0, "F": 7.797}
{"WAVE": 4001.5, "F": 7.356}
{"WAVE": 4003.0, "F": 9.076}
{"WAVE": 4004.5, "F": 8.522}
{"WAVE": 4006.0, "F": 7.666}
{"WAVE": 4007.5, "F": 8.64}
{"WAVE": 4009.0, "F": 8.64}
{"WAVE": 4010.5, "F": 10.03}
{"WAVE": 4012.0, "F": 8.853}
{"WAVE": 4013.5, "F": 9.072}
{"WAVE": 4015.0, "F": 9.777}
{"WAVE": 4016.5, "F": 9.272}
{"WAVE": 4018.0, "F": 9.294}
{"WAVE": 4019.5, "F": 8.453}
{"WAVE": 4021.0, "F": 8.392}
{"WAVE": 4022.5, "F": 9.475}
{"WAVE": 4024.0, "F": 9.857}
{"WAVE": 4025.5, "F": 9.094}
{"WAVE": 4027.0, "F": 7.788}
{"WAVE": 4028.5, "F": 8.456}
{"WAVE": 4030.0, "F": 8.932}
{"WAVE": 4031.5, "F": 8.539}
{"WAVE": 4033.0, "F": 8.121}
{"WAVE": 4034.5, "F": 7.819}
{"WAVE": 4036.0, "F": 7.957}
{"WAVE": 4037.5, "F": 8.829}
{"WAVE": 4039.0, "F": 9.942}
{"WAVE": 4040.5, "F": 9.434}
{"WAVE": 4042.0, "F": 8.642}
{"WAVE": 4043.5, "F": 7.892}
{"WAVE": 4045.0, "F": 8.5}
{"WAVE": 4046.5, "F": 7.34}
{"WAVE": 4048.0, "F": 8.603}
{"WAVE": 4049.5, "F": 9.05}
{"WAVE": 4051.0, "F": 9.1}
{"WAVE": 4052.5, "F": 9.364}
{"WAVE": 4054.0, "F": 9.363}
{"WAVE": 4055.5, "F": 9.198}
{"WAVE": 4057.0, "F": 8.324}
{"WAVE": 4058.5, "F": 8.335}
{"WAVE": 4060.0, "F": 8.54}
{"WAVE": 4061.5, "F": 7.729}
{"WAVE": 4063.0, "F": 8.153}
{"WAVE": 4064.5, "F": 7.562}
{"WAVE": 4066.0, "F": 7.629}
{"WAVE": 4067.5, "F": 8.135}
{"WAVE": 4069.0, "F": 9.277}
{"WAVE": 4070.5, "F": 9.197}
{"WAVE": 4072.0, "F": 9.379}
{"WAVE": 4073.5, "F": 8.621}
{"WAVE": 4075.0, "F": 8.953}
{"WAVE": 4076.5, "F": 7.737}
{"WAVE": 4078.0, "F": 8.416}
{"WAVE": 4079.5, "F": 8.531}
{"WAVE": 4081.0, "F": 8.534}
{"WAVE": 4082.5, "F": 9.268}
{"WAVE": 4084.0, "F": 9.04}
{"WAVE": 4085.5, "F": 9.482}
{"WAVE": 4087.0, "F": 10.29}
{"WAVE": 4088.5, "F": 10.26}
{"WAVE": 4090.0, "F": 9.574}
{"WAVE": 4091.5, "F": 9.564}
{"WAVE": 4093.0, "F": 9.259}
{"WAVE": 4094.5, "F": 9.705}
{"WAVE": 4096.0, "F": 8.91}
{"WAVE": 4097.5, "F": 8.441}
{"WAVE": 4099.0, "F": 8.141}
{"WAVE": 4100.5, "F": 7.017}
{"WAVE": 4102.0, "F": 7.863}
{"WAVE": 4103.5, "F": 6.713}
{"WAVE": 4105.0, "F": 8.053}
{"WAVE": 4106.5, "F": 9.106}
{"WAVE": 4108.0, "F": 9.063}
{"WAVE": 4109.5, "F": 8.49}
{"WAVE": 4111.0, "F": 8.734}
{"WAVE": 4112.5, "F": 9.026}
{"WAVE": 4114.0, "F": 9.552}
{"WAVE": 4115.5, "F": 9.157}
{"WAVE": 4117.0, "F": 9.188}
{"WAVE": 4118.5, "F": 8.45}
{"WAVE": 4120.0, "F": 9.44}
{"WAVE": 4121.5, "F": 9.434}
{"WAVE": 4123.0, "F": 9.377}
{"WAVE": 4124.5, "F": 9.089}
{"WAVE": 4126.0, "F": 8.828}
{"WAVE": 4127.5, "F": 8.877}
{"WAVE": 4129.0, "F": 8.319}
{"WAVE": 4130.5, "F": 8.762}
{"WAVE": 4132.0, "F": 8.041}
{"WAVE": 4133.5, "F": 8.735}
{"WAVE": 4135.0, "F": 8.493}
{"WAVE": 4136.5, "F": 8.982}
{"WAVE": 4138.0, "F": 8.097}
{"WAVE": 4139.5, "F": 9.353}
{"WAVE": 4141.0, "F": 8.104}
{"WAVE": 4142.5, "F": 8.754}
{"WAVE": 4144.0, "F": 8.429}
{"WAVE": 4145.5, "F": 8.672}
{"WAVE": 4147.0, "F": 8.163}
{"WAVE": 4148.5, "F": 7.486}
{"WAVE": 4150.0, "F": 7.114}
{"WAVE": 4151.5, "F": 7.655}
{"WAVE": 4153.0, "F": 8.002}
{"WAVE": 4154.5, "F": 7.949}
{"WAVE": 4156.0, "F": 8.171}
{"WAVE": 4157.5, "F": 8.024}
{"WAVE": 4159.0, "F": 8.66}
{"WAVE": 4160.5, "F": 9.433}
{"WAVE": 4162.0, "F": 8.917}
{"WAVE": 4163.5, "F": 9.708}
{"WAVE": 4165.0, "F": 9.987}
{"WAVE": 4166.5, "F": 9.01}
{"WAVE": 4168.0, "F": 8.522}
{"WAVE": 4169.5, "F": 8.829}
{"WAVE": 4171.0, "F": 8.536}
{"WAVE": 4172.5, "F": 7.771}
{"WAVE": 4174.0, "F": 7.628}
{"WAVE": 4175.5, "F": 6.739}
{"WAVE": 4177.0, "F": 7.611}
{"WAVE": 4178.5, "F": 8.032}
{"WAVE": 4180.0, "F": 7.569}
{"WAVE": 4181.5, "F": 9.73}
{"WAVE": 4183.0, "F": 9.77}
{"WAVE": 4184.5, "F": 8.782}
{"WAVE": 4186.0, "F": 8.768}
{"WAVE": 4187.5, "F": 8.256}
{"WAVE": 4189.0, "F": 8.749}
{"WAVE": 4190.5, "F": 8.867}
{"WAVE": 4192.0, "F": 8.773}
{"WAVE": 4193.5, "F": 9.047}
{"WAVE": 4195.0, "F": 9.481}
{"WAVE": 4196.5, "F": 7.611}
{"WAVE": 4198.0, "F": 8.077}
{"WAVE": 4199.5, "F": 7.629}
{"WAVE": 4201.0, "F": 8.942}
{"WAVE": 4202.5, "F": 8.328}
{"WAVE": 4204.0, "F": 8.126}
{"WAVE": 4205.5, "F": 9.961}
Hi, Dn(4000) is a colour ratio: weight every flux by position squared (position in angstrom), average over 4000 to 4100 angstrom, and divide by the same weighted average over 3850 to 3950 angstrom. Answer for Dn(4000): 1.95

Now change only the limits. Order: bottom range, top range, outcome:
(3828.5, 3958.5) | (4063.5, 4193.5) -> 2.04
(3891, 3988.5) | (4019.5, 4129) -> 1.75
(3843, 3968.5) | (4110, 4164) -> 1.99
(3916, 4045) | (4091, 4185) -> 1.39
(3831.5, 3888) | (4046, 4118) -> 2.39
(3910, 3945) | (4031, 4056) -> 1.95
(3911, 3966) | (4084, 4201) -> 1.88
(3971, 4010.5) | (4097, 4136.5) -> 1.24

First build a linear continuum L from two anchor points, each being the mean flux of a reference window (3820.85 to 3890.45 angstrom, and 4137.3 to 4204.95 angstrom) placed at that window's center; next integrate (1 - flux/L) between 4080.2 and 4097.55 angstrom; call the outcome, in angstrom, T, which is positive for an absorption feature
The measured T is -5.0 angstrom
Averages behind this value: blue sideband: 4.05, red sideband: 8.45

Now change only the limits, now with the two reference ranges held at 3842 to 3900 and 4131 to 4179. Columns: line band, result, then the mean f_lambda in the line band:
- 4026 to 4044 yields -4.7 angstrom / 8.55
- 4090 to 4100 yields -1.9 angstrom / 9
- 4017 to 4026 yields -3.4 angstrom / 9.1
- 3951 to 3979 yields 4.3 angstrom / 4.92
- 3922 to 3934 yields 3.5 angstrom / 3.79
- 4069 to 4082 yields -2.5 angstrom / 8.72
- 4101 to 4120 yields -2.1 angstrom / 8.63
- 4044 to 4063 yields -4.3 angstrom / 8.59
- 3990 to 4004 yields -3.7 angstrom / 7.94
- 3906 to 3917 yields -2.7 angstrom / 6.37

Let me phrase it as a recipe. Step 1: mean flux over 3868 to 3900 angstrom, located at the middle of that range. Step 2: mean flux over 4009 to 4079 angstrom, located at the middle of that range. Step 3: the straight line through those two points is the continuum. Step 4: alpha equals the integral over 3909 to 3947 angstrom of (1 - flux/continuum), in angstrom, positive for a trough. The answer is 7.0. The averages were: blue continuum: 4.9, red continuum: 8.7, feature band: 4.79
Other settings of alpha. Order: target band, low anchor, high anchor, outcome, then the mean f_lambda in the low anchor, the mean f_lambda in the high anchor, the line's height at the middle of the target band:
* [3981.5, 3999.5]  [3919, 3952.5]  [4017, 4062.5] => -2.9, 4.56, 8.68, 6.73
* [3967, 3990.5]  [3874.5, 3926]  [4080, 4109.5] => 3.3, 5.59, 8.84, 6.91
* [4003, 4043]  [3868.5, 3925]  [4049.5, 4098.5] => -4.8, 5.45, 8.87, 7.89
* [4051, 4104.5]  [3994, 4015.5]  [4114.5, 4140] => -0.2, 8.41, 8.86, 8.68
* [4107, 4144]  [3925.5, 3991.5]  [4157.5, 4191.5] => -4.8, 5.12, 8.62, 7.83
